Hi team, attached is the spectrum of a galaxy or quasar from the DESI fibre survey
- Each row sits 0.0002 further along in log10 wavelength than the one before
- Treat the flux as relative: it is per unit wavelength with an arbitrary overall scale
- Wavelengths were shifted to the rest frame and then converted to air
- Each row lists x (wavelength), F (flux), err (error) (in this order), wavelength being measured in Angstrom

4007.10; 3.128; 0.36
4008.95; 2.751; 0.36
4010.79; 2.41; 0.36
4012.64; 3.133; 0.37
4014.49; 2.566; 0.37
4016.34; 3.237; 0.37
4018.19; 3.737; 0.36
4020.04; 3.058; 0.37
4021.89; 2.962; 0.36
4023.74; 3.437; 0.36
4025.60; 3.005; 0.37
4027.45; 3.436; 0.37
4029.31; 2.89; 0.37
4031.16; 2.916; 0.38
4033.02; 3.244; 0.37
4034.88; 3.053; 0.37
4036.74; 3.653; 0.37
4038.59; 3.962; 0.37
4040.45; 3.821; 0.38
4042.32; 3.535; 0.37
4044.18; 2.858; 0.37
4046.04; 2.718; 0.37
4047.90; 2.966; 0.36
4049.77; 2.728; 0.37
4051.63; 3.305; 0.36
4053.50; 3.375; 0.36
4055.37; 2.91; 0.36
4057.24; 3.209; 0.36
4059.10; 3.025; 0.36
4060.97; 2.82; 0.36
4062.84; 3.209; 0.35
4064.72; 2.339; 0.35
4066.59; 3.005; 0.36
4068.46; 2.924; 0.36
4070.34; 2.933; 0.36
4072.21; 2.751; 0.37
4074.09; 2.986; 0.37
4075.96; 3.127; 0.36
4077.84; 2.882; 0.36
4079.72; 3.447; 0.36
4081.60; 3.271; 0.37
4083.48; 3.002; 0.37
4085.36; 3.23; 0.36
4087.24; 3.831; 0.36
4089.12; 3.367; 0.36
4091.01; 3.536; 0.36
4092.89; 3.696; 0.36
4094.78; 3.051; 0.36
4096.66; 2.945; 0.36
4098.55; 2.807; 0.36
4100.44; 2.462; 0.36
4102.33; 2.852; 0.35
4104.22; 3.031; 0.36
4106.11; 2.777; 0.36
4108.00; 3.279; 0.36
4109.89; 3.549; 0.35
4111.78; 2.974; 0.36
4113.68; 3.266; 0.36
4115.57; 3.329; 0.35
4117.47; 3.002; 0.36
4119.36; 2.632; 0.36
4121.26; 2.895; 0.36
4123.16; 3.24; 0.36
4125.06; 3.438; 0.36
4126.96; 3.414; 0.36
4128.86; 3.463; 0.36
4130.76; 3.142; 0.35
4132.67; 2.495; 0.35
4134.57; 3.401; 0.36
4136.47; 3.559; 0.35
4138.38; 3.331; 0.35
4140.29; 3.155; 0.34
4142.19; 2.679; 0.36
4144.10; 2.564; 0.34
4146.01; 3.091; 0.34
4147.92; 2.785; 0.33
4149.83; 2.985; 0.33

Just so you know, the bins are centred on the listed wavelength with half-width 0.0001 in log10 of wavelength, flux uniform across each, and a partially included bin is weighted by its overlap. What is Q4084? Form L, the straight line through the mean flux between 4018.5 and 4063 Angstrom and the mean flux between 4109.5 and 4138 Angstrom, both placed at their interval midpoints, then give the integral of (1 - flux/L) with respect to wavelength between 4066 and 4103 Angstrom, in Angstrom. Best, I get 0.8 Angstrom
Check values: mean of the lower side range 3.18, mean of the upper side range 3.18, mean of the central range 3.11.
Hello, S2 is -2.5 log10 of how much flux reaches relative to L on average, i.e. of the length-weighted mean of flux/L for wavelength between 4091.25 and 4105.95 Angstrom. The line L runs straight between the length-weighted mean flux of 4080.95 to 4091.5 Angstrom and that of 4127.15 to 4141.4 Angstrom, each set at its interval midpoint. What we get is 0.12 mag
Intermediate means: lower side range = 3.37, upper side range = 3.23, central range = 2.99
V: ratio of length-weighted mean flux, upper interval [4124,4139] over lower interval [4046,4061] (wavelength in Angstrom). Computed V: 1.1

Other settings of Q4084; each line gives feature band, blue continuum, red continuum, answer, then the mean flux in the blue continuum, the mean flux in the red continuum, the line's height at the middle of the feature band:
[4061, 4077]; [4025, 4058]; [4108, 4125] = 1.4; 3.2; 3.14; 3.18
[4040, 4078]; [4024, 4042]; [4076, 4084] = 2.6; 3.34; 3.15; 3.24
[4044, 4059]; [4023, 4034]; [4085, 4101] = 0.8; 3.15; 3.23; 3.18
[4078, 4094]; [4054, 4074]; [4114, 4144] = -2.1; 2.92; 3.13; 2.99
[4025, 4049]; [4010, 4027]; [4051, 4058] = -0.8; 3.08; 3.19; 3.14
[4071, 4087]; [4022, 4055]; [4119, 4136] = 0.4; 3.22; 3.15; 3.19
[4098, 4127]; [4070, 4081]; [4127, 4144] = 0.4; 3.03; 3.14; 3.1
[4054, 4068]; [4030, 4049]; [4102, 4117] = 1.2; 3.26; 3.14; 3.23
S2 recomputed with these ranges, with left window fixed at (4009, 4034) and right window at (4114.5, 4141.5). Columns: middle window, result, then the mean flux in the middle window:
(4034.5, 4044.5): -0.150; 3.54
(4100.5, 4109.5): 0.065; 2.97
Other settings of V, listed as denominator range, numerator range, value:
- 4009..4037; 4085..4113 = 1.02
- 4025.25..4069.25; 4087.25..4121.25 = 0.99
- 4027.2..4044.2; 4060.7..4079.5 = 0.87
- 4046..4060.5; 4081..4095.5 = 1.11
